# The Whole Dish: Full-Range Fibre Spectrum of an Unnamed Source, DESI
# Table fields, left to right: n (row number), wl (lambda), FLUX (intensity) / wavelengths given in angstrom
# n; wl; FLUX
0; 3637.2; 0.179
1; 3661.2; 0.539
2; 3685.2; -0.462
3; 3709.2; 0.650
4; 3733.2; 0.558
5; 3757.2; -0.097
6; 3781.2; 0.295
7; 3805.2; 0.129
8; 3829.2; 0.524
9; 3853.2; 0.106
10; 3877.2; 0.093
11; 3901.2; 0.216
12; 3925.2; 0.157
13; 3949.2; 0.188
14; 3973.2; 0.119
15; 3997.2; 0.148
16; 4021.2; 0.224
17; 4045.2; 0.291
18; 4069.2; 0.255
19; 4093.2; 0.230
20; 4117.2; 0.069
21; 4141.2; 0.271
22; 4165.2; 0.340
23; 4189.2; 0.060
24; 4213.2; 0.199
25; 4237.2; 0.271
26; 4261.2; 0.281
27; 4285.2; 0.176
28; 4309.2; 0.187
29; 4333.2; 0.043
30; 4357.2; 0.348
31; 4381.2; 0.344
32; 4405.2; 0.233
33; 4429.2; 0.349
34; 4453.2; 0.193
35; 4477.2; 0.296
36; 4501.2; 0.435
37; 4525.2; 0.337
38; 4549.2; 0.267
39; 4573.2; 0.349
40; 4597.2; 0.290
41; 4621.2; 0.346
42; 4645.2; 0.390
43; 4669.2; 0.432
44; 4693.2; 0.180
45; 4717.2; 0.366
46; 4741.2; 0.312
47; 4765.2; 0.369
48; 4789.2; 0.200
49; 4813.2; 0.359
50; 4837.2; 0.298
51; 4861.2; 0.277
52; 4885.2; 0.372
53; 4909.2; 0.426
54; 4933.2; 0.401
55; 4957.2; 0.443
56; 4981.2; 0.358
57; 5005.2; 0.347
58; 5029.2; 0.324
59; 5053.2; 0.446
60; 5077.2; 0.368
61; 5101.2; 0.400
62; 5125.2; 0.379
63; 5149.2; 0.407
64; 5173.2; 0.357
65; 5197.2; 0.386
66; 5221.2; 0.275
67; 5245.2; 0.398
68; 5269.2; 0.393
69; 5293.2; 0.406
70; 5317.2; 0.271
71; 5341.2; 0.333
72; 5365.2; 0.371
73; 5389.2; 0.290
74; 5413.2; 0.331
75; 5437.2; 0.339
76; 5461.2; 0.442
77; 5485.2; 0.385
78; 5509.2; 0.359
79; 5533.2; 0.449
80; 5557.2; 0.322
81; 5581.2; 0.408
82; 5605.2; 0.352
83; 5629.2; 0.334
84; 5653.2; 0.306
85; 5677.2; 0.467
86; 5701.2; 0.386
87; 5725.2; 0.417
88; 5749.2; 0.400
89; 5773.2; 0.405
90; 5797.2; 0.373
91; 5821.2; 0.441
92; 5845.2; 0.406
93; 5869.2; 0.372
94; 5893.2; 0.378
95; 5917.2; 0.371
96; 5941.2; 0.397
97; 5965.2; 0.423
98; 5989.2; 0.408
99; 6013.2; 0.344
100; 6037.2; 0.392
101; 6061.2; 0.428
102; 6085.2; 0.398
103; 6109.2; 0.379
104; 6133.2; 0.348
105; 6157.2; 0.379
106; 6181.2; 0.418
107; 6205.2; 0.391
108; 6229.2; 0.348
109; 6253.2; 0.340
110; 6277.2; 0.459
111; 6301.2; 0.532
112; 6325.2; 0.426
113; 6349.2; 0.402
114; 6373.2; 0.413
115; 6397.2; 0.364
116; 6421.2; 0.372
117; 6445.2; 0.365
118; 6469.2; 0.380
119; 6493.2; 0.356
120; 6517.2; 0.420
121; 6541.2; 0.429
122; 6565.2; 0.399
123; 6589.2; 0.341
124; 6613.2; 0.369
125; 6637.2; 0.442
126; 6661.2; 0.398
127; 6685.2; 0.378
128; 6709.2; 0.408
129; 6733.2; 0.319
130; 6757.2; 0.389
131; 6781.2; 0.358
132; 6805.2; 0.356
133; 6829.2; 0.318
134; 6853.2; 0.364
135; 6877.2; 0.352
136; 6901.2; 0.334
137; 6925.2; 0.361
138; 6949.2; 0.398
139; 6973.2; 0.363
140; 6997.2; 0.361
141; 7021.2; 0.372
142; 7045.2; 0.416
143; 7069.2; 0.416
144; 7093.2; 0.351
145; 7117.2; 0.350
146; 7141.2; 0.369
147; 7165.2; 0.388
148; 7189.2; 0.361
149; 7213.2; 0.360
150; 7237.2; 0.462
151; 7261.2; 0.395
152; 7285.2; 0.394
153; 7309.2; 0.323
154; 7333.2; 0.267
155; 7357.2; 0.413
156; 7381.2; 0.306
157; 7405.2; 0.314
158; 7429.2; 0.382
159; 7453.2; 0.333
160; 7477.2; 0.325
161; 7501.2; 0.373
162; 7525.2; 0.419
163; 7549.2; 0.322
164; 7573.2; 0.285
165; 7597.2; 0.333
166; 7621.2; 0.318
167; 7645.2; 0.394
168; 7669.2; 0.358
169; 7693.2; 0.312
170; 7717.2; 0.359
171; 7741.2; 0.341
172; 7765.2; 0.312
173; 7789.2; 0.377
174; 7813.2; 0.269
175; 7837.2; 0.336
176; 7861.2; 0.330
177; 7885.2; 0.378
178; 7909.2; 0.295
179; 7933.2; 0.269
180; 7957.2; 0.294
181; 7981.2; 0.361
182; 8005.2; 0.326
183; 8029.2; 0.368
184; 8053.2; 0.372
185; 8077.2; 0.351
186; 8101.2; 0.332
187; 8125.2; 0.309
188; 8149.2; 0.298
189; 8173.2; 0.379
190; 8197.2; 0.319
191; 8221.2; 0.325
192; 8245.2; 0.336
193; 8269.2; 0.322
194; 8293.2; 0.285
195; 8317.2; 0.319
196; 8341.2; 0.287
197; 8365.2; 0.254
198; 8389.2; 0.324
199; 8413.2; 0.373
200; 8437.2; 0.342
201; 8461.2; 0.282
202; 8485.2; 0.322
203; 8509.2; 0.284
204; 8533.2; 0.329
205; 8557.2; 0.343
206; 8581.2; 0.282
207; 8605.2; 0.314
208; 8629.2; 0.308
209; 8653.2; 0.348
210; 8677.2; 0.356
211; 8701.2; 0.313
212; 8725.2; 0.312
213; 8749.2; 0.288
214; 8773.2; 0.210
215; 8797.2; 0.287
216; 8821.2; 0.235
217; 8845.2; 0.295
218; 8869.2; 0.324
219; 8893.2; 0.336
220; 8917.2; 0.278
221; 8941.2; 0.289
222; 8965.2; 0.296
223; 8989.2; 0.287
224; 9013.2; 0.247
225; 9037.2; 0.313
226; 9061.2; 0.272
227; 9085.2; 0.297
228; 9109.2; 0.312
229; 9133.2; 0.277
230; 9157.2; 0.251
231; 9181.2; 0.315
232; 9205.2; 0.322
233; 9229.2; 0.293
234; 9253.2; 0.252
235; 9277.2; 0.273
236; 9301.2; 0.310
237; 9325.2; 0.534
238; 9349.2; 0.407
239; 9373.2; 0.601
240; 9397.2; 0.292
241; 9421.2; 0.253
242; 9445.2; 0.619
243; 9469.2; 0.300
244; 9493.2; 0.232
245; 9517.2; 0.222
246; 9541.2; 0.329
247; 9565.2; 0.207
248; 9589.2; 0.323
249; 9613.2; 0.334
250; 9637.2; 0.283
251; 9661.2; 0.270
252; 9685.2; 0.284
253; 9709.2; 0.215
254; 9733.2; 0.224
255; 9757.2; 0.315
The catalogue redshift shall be 0.093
